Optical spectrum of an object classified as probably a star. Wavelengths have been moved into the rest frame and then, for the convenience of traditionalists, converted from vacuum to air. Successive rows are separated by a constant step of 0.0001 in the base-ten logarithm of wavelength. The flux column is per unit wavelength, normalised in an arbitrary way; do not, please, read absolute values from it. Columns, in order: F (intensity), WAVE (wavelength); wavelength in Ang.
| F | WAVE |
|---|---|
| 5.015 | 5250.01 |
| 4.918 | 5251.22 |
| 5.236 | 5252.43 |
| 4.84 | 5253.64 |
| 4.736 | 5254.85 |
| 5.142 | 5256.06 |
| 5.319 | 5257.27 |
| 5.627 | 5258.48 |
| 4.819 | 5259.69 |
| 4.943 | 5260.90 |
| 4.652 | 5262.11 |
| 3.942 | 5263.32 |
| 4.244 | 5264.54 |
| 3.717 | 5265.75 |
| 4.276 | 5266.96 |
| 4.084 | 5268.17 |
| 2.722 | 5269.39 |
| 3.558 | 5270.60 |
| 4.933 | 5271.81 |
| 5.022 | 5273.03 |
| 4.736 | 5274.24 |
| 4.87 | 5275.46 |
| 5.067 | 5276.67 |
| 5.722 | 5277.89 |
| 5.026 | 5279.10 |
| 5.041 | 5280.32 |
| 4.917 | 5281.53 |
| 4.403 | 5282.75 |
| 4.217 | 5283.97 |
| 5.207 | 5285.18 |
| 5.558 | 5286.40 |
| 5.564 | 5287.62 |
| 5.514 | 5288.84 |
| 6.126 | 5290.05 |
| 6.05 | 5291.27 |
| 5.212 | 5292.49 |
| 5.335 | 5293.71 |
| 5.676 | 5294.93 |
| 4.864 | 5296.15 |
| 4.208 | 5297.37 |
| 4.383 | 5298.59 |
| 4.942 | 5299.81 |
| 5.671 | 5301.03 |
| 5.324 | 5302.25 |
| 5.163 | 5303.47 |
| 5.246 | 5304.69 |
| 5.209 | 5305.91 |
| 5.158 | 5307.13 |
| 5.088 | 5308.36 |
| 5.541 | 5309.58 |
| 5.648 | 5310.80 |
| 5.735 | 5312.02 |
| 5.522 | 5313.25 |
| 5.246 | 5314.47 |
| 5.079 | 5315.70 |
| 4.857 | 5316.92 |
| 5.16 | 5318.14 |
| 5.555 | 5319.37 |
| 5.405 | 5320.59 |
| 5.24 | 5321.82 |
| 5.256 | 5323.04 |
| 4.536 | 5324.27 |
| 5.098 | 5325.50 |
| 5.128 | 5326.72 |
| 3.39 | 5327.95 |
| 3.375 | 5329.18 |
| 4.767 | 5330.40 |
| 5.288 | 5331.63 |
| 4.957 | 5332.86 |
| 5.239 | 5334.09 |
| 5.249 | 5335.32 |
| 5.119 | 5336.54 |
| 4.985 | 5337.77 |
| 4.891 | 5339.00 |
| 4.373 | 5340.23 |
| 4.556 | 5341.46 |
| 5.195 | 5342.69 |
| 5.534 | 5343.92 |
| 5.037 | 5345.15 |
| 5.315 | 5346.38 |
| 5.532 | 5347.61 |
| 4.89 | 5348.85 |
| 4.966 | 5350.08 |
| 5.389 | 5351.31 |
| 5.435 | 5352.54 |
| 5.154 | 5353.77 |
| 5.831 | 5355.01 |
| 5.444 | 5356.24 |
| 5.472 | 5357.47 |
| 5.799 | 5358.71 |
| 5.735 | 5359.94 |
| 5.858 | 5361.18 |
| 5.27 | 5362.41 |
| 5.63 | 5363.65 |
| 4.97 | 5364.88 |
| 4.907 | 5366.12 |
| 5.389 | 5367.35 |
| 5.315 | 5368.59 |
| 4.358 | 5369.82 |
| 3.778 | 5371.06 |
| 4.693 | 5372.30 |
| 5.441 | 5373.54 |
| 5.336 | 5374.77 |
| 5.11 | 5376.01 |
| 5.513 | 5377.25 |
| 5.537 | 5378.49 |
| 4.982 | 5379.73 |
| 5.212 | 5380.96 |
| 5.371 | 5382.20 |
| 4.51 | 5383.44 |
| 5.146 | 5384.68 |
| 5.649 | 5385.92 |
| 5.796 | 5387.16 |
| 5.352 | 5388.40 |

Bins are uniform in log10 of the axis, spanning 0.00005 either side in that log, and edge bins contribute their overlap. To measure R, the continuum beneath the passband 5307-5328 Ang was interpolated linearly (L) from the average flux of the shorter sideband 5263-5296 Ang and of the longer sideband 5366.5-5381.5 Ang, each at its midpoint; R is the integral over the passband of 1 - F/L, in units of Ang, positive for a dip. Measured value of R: -1.1 Ang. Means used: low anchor 4.85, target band 5.19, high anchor 5.05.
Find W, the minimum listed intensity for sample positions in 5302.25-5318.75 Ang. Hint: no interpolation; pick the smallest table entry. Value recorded 4.857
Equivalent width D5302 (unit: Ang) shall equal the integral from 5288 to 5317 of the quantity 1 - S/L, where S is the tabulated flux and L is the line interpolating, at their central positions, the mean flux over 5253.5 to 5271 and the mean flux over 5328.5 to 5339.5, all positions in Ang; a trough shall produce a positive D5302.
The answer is -3.81 Ang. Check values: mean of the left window 4.44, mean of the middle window 5.29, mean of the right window 4.87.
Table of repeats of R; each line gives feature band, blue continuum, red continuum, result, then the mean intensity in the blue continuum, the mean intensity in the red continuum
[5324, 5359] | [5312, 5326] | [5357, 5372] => 1.11 Ang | 5.2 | 5.19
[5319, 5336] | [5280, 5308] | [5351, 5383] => 1.08 Ang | 5.17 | 5.26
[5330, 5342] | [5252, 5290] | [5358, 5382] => 0.26 Ang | 4.78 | 5.21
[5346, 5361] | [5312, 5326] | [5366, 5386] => -0.91 Ang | 5.2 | 5.06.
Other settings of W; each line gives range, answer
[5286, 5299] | 4.208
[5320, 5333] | 3.375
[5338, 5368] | 4.373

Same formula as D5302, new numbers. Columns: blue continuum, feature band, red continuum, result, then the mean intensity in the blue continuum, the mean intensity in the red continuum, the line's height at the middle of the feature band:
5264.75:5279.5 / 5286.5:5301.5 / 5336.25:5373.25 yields -2.1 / 4.47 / 5.16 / 4.65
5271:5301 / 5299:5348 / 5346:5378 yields 0.9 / 5.11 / 5.25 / 5.18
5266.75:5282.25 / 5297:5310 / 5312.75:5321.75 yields -0.1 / 4.62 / 5.26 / 5.05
